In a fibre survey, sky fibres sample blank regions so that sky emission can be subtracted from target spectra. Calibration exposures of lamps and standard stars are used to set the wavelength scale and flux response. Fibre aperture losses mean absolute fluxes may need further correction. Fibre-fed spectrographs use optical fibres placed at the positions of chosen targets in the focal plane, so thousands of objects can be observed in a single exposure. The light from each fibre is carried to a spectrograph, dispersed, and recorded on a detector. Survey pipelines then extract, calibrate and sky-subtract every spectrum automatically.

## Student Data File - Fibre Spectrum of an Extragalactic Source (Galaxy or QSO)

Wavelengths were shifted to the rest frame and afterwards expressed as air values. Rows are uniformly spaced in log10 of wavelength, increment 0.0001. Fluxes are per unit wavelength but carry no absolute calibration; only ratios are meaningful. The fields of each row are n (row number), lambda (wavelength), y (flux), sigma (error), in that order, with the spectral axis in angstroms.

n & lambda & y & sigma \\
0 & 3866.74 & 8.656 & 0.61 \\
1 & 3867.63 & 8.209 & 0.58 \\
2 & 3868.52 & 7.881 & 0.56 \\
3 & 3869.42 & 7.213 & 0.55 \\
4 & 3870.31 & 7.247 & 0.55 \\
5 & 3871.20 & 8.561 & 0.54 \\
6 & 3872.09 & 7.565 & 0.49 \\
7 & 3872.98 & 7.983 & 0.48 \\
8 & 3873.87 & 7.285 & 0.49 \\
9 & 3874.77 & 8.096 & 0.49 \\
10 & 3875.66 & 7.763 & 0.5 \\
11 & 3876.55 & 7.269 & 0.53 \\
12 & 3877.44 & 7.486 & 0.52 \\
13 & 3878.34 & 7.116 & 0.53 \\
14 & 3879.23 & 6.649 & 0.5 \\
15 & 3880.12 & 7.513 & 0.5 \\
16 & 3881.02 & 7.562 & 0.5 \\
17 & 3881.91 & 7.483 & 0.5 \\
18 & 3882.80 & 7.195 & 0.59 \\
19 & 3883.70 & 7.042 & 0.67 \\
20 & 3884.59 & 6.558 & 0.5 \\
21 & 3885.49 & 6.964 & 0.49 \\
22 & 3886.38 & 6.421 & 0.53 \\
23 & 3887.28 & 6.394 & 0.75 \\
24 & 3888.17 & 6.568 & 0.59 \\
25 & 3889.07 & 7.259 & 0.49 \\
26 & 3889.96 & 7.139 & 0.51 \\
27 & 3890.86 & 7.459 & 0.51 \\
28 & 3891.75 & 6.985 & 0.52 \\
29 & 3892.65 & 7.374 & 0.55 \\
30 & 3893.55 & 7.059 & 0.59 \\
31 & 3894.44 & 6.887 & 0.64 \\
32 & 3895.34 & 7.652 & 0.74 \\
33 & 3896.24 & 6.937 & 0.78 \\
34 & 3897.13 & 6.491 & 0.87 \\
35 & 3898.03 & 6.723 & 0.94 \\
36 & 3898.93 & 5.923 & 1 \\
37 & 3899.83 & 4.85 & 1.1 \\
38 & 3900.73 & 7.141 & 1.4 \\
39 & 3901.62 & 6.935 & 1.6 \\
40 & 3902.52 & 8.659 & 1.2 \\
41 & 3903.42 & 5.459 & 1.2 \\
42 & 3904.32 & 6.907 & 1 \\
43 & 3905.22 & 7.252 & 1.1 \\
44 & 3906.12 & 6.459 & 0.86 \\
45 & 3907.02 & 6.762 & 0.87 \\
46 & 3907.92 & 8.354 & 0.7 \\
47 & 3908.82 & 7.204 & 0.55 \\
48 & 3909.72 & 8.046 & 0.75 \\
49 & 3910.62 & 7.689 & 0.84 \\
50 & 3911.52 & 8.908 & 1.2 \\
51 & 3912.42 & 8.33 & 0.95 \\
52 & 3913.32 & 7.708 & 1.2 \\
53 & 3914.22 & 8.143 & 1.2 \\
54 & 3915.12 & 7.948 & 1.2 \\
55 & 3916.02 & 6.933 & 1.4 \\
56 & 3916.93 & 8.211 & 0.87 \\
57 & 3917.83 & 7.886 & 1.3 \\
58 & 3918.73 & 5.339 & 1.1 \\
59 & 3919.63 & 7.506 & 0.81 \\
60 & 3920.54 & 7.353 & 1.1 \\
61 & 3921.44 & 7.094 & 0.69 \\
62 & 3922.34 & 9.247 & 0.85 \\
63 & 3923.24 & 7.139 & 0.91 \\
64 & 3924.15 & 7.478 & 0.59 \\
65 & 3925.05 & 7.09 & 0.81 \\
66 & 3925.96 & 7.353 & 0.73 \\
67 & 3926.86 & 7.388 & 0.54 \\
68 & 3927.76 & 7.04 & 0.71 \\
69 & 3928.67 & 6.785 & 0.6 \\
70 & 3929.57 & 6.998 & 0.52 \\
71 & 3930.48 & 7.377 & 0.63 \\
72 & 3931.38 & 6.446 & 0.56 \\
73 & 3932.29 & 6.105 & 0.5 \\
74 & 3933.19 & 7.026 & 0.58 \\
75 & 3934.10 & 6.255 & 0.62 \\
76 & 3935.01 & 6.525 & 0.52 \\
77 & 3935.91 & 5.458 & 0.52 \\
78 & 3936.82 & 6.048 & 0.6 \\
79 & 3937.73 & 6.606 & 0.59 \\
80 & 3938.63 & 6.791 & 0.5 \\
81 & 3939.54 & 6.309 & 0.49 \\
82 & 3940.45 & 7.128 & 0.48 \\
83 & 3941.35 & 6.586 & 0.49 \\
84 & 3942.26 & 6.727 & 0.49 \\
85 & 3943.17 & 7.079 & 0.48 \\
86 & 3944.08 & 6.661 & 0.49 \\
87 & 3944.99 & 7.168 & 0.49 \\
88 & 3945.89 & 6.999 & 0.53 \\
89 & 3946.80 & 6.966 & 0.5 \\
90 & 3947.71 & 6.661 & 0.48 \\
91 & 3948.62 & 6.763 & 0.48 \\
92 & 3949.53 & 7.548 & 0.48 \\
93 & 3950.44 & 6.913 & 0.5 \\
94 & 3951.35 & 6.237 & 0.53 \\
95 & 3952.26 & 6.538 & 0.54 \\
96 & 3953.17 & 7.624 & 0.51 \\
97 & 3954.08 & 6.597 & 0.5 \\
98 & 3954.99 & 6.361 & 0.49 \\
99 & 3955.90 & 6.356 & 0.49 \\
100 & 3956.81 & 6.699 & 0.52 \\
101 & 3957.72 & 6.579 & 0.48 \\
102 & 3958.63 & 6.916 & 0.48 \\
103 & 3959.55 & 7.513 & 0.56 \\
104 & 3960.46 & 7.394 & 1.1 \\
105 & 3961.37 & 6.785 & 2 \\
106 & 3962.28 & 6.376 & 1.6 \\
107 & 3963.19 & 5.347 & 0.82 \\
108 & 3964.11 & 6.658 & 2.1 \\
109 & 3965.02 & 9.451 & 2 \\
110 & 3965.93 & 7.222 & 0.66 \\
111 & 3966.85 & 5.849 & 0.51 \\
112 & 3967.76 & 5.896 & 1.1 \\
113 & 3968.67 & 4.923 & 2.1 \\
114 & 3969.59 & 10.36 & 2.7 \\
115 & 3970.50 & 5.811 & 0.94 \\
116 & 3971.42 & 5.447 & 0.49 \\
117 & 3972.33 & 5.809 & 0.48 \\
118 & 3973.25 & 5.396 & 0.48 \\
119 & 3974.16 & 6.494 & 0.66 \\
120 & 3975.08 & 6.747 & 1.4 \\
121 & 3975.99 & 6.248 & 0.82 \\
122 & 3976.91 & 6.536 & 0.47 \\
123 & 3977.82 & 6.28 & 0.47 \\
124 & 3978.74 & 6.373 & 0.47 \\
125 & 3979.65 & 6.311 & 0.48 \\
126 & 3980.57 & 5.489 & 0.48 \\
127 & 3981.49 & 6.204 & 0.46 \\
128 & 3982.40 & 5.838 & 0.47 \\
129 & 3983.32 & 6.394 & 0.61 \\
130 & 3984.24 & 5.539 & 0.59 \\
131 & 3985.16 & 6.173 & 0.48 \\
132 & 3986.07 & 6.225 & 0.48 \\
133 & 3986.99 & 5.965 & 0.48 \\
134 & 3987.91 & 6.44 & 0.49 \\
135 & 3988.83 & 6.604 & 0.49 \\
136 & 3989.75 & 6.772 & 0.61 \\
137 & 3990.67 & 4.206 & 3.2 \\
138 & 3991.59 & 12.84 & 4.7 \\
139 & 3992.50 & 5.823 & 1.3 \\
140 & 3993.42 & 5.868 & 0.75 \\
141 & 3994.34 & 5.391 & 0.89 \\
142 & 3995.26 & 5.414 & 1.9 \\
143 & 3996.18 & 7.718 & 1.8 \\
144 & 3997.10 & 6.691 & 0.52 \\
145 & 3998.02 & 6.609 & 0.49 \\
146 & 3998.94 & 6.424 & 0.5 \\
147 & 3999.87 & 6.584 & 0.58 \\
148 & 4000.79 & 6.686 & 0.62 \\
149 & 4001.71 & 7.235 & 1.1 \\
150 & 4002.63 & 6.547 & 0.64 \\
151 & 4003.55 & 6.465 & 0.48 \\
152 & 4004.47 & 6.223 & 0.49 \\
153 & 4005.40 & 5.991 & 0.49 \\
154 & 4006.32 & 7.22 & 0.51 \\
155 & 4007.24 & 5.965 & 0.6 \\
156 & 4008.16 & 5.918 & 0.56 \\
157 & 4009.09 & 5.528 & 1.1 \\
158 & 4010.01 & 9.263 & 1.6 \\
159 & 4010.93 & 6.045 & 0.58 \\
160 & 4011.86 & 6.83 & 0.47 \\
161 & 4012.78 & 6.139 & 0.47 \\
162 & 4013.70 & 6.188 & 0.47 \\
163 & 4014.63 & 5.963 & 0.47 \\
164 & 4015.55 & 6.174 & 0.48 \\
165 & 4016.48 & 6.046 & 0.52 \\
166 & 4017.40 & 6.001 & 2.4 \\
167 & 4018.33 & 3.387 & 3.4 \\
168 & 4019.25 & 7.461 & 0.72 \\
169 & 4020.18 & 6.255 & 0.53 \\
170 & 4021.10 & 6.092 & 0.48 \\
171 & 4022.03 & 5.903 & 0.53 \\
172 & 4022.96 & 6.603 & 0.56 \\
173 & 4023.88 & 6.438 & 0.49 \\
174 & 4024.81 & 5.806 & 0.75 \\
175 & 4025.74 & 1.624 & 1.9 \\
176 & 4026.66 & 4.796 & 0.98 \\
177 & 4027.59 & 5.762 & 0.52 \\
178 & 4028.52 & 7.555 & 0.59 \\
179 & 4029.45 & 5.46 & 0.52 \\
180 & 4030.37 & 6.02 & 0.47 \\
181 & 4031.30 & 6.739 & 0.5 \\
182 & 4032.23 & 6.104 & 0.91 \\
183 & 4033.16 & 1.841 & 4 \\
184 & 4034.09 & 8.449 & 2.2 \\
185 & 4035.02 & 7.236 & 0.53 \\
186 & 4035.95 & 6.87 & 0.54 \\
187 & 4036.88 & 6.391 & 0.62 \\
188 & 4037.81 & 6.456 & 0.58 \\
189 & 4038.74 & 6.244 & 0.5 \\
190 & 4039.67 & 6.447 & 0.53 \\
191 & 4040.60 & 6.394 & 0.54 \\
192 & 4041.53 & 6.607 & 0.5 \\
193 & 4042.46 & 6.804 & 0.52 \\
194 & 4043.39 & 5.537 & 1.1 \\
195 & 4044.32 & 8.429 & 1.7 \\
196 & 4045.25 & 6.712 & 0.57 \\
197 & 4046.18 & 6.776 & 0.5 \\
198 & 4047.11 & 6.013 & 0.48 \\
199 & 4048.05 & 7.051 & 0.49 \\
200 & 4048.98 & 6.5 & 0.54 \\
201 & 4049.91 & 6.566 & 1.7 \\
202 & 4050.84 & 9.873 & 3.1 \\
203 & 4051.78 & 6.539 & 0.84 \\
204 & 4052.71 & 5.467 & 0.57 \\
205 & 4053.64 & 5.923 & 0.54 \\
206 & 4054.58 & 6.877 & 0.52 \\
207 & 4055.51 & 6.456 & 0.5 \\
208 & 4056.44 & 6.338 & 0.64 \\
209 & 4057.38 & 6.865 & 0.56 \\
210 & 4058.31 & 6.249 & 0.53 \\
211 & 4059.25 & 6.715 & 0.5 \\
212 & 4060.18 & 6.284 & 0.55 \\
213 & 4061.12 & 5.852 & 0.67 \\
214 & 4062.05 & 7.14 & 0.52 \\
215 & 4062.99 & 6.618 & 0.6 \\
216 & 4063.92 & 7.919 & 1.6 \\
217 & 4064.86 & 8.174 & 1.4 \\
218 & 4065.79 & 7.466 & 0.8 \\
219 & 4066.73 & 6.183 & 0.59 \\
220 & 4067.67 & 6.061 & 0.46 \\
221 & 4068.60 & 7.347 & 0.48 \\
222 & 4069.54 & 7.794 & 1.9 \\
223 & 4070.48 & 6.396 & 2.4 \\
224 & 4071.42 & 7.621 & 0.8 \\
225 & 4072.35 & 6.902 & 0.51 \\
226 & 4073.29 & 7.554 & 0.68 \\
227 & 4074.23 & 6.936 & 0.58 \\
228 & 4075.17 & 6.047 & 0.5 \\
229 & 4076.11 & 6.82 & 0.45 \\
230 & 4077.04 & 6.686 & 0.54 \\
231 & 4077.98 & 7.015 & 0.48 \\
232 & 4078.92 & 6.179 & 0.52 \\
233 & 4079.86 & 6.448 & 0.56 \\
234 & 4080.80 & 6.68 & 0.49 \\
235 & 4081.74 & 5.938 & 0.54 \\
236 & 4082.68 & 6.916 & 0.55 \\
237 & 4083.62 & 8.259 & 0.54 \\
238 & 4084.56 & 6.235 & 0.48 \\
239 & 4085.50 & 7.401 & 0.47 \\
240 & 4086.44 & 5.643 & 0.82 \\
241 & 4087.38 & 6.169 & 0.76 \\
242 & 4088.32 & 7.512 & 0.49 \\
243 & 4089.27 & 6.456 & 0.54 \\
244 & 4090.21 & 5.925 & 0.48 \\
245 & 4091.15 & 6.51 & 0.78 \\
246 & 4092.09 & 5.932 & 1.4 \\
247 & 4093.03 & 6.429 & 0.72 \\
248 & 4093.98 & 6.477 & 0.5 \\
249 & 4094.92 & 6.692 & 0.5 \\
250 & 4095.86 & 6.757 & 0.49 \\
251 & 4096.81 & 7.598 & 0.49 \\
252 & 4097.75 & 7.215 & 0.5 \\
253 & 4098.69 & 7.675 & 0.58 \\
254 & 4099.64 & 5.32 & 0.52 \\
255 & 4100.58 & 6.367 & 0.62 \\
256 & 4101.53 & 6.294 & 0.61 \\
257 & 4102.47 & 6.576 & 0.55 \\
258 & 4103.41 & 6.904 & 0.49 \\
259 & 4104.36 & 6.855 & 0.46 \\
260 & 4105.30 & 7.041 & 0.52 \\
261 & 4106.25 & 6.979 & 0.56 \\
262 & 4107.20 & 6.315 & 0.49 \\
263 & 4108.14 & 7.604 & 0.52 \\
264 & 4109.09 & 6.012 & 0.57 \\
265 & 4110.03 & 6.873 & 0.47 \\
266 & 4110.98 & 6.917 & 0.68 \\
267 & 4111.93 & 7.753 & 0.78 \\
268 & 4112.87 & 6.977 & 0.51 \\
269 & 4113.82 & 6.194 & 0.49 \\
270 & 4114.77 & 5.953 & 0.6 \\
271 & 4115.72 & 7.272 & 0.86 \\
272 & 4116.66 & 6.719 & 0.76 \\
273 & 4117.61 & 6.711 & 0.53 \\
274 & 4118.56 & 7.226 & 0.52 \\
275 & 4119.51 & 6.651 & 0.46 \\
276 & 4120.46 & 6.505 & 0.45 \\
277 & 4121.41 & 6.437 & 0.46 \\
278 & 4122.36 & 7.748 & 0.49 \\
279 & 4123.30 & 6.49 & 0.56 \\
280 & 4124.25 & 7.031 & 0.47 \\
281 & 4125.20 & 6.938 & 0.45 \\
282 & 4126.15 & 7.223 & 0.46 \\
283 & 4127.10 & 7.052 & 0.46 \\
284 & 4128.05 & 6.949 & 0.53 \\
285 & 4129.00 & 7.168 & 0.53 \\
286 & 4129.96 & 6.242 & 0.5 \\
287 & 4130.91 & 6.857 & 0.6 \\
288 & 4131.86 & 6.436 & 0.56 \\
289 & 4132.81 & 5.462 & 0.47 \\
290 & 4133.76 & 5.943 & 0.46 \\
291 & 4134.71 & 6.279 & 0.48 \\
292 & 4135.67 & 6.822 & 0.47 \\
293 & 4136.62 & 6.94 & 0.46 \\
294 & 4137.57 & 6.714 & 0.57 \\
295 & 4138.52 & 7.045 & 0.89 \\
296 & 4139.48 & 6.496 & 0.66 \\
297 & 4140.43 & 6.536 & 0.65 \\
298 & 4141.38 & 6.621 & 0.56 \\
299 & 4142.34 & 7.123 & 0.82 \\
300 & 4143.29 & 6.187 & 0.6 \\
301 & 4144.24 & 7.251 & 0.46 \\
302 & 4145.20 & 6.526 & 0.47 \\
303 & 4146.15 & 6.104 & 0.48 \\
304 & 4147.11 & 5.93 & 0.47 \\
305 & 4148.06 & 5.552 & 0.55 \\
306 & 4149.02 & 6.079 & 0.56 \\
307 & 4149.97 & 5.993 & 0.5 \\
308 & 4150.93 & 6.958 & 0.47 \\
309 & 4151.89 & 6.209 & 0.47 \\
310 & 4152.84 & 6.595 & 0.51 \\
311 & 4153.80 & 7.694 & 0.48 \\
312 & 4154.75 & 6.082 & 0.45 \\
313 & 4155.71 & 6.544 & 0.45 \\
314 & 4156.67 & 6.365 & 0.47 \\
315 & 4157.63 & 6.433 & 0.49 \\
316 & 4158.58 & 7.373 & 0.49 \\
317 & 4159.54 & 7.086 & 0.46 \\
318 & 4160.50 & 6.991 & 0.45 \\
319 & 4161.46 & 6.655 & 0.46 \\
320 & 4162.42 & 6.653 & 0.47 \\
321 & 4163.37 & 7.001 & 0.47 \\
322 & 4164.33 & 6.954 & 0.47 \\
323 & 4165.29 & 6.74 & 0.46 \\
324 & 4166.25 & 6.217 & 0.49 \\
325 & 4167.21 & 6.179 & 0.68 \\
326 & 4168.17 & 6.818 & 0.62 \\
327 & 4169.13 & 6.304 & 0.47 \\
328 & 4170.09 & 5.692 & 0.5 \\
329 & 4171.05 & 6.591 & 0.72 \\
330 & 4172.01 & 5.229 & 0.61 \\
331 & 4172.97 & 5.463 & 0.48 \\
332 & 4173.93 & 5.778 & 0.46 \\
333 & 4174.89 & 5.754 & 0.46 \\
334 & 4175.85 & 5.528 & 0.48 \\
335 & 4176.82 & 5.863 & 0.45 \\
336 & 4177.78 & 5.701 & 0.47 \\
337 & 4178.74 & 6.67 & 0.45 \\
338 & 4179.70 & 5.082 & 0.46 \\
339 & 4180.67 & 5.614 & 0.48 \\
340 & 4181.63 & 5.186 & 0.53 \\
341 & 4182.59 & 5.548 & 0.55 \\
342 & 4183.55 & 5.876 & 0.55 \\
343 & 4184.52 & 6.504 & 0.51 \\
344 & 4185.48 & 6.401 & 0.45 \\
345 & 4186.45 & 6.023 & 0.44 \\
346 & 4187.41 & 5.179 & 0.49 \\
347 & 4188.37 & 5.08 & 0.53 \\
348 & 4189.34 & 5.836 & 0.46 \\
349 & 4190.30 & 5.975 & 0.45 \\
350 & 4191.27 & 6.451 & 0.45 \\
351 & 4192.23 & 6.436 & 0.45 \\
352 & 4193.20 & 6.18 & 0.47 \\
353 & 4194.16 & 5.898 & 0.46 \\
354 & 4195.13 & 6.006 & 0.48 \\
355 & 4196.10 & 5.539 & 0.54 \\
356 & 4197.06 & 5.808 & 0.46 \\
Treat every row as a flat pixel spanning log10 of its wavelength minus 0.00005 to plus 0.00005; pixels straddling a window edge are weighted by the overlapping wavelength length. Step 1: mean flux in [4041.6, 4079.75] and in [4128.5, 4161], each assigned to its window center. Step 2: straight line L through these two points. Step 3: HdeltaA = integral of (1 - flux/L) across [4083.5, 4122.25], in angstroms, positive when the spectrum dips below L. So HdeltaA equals -0.19 angstroms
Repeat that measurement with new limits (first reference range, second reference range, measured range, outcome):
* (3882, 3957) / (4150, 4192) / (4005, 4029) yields 2.4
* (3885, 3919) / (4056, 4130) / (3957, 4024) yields 5.1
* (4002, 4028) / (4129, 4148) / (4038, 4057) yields -1.6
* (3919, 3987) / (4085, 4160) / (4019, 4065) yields 1.8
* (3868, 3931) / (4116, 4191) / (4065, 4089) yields -0.6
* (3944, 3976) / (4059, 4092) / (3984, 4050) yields 4.2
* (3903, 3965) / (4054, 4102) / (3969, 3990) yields 1.9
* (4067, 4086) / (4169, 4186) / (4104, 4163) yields -4.0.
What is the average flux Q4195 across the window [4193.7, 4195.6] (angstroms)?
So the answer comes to 5.94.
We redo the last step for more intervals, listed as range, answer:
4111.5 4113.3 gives 7.39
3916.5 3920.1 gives 7.23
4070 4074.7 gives 7.08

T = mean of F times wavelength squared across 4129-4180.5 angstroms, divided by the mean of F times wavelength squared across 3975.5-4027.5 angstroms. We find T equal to 1.1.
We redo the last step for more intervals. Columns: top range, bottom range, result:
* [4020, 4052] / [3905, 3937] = 0.92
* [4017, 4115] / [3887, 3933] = 0.99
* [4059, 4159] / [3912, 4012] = 1.07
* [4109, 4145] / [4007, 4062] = 1.12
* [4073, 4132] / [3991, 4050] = 1.10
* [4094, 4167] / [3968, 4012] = 1.11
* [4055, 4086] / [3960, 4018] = 1.10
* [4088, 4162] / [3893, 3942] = 1.05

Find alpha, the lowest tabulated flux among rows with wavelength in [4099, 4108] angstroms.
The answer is 5.32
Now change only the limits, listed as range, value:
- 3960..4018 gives 4.206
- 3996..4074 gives 1.624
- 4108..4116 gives 5.953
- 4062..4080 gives 6.047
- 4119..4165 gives 5.462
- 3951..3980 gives 4.923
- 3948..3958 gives 6.237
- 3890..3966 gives 4.85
